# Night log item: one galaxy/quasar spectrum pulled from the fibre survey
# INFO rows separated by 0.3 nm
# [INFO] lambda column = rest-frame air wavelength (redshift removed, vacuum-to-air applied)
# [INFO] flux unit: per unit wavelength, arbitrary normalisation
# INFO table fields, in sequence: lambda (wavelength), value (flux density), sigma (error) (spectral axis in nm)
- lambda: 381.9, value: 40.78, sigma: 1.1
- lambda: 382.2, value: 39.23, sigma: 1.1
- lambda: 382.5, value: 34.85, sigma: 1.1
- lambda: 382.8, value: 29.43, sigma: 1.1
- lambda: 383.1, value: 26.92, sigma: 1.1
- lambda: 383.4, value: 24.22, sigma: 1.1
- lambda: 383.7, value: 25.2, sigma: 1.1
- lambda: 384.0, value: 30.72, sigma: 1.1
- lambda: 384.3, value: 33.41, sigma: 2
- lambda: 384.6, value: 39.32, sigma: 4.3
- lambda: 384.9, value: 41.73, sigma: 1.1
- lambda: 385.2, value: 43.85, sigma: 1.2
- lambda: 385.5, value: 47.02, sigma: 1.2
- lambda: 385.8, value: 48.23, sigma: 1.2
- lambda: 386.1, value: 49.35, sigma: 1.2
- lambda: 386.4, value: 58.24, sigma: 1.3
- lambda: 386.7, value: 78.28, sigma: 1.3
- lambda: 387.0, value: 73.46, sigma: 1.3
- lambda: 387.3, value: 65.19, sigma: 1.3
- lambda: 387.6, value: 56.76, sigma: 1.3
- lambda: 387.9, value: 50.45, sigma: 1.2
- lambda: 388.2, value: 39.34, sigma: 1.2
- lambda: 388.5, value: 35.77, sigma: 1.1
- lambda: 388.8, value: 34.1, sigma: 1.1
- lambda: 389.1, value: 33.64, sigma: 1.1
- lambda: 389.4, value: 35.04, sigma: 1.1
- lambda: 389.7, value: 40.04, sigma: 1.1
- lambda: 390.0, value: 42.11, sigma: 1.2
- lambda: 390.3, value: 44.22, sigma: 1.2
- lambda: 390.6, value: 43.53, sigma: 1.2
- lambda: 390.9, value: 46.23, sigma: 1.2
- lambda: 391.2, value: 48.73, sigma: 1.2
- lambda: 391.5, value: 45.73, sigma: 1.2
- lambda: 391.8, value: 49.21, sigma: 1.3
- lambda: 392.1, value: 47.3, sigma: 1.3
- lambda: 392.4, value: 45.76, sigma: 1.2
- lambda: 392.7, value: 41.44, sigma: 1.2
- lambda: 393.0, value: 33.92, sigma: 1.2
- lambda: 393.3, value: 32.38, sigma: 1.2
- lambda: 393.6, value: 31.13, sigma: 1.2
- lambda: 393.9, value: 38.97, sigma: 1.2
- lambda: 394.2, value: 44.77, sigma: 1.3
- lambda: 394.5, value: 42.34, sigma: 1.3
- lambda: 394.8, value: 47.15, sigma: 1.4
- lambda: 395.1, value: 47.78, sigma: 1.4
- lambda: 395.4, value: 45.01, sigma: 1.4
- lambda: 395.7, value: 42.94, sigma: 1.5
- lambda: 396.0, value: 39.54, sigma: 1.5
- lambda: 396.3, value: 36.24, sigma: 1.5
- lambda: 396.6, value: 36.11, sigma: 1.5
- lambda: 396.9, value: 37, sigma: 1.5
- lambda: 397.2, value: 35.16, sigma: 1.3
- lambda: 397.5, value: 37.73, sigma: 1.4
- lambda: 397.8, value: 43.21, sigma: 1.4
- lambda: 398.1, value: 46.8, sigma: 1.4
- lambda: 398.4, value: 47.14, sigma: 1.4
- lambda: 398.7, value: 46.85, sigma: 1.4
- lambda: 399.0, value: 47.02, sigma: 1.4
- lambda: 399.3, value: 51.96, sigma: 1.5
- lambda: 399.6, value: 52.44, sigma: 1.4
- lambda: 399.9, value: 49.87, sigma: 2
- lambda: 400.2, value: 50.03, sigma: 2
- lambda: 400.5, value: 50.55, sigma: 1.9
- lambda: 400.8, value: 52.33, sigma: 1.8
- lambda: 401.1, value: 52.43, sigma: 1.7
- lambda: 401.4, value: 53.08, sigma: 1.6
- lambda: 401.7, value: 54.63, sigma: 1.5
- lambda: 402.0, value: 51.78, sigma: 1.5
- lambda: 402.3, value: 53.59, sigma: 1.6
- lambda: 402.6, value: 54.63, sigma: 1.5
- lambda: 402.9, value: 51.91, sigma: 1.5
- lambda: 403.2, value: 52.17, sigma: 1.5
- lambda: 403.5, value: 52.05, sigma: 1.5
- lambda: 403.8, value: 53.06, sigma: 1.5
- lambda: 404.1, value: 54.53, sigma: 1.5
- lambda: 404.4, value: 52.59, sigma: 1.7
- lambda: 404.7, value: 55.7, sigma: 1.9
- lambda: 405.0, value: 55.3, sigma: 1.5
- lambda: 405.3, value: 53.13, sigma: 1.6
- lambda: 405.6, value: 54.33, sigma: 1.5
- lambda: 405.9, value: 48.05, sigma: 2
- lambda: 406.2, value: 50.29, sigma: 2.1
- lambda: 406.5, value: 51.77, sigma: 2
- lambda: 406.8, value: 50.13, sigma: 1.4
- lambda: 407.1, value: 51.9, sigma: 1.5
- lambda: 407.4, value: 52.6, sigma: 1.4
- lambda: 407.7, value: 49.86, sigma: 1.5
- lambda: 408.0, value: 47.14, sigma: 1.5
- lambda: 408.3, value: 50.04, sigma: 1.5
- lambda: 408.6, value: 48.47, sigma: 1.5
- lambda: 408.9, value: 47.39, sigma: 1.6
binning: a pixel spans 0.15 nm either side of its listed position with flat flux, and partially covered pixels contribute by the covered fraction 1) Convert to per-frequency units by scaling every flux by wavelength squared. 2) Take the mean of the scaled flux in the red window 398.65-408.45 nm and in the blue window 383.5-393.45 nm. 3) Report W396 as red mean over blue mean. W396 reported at 1.25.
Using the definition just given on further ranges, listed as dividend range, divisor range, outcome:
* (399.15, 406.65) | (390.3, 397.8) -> 1.32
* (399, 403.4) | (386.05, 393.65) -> 1.19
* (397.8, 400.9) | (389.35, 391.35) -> 1.19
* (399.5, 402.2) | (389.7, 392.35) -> 1.20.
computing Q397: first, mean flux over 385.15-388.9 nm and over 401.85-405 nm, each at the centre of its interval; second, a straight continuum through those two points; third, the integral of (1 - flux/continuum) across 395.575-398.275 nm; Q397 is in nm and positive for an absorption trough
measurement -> 0.69 nm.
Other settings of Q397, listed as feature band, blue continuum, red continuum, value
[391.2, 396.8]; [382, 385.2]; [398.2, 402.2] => 0.300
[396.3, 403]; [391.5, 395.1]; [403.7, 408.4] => -0.110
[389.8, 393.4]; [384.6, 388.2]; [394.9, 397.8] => 0.261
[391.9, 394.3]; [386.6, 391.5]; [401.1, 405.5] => 0.471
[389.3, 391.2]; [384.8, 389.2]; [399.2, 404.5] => 0.315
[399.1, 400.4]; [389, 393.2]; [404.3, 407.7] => -0.073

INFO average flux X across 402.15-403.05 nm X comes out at 53.4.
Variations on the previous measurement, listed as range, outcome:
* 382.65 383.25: 28.2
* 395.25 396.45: 40.9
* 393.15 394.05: 34.2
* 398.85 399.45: 49.5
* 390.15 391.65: 45.7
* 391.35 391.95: 47.5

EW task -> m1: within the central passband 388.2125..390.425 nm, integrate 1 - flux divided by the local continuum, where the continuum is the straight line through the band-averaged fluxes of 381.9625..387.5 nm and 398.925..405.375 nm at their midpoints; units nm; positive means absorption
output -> 0.40 nm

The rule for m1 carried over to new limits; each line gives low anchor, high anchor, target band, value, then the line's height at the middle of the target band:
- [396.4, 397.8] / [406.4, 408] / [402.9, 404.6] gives -0.25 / 46.2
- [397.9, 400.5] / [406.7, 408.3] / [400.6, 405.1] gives -0.34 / 49.6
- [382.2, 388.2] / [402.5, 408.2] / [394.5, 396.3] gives 0.18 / 48.5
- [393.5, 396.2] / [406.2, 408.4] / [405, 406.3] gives -0.07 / 49.4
